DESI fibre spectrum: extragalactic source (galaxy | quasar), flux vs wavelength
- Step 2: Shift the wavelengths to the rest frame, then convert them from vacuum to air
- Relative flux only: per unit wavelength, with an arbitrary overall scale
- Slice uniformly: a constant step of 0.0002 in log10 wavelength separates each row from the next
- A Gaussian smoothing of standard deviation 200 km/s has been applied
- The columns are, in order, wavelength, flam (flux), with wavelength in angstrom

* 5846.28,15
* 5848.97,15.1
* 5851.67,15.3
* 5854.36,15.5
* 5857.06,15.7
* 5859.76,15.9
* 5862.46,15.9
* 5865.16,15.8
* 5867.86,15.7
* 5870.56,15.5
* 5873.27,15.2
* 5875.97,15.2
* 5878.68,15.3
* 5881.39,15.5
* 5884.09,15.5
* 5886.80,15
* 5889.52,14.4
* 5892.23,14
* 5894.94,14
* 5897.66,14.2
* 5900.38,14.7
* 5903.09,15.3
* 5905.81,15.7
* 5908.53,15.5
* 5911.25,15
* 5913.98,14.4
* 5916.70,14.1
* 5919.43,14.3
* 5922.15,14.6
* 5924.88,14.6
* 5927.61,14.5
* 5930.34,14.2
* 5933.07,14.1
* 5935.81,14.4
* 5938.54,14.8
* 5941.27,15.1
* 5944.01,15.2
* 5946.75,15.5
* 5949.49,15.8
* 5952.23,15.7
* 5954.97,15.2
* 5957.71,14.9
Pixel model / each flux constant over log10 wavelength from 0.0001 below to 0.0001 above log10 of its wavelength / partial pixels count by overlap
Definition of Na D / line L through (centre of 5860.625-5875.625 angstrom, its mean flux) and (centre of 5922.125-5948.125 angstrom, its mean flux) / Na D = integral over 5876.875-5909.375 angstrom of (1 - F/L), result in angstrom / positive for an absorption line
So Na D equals 0.7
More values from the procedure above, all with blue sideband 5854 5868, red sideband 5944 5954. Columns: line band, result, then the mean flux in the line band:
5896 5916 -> 0.95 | 14.9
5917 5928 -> 0.83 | 14.5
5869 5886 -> 0.40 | 15.4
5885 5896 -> 0.91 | 14.4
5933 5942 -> 0.56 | 14.6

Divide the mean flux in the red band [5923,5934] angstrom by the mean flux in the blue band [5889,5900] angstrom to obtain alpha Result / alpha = 1.0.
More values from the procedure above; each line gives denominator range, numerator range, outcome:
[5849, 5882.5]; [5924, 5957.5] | 0.96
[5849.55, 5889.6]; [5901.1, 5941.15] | 0.95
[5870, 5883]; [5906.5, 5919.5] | 0.96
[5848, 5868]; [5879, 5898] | 0.94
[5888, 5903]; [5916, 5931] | 1.00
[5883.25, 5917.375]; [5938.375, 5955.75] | 1.04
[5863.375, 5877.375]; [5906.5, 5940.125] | 0.94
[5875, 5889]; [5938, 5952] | 1.01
